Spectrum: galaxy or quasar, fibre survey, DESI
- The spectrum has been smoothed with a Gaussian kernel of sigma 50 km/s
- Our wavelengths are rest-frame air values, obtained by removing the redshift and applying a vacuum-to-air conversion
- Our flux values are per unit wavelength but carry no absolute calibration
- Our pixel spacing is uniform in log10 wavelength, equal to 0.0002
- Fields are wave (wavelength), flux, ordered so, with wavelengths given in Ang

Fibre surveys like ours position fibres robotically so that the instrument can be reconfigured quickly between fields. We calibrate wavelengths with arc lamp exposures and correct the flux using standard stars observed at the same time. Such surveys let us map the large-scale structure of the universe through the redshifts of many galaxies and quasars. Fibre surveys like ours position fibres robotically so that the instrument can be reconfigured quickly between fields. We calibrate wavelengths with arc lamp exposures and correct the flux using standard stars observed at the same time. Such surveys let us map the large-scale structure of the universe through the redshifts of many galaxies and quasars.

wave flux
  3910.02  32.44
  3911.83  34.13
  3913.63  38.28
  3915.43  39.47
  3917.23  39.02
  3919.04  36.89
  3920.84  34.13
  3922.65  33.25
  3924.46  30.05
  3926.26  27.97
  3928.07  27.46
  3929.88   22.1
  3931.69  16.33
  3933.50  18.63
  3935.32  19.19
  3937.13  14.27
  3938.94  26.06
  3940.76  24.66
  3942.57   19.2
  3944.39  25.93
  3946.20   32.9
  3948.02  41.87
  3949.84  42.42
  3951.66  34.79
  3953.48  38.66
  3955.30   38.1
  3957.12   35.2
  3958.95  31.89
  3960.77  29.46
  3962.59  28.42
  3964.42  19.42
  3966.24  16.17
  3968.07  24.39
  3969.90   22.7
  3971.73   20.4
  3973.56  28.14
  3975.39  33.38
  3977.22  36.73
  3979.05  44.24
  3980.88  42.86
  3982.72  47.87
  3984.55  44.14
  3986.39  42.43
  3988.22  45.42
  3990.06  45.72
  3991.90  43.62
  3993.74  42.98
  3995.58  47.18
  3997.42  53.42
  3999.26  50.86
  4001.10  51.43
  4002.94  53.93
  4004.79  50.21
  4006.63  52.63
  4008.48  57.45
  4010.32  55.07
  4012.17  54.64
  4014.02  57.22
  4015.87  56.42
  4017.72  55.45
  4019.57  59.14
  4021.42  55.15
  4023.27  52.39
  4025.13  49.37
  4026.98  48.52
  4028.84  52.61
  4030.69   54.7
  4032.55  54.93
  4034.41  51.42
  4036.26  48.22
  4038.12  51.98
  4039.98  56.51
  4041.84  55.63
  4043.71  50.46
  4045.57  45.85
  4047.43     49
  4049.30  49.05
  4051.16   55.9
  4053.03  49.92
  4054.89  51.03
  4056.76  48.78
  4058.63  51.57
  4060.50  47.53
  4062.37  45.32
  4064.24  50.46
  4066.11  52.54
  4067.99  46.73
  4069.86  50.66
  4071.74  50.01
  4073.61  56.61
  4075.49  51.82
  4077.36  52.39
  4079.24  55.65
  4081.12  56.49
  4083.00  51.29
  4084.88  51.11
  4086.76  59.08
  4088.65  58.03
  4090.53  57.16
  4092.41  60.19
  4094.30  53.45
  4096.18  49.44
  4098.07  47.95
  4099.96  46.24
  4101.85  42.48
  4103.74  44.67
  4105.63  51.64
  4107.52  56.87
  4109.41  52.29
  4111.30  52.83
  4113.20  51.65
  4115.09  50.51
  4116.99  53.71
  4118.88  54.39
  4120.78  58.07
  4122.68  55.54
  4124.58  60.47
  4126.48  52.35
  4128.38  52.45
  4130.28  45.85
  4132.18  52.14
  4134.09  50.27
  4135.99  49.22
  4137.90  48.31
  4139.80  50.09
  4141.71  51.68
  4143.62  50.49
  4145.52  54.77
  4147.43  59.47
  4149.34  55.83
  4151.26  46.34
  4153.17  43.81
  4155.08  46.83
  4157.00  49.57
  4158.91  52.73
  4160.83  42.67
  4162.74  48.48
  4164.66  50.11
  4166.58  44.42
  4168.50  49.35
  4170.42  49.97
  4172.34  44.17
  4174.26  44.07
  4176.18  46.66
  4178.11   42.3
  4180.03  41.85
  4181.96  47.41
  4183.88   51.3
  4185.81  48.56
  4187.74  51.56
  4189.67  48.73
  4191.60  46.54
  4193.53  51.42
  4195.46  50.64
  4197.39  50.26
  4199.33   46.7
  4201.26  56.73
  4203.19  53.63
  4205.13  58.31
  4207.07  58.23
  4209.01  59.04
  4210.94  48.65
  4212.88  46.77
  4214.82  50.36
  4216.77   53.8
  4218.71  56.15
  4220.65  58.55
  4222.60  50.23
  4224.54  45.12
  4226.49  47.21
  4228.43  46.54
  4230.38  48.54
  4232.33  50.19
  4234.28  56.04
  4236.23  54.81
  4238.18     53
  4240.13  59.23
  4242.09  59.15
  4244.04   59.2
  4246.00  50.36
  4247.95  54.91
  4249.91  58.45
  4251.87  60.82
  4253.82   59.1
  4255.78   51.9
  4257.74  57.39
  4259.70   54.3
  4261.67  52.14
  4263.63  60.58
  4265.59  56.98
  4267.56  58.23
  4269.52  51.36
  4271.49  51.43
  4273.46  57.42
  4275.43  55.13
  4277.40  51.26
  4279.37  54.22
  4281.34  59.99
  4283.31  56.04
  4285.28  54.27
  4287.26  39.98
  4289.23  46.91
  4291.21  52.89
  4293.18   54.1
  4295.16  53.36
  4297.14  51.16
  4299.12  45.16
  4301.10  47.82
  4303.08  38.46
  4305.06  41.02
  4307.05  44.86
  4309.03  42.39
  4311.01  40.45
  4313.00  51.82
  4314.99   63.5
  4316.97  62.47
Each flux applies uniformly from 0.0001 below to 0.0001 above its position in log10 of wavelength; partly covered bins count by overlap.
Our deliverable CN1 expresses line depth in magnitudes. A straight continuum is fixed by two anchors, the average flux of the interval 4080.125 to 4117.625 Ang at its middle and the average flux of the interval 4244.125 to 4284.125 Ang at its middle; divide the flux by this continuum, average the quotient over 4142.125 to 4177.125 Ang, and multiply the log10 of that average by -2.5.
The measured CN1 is 0.10 mag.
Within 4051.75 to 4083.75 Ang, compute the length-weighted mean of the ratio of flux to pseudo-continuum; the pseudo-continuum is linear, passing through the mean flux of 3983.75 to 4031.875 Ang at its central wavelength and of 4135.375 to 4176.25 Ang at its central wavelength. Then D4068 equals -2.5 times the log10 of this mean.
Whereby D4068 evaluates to -0.02 mag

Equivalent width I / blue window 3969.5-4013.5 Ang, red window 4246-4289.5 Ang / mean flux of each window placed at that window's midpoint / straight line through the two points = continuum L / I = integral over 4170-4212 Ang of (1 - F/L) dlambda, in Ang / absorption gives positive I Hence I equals 1.7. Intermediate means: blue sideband 44.9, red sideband 54.7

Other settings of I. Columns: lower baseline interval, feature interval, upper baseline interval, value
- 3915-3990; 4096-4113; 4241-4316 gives -3.4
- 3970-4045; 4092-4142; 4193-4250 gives -0.7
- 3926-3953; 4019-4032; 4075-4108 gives -3.7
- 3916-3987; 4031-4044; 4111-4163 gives -4.1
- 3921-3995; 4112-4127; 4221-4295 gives -3.8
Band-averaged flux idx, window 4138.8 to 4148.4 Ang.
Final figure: 53.3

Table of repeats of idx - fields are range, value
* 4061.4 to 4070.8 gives 49.1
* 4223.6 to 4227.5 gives 46.2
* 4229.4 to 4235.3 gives 51.6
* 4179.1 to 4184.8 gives 46.9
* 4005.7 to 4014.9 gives 55.4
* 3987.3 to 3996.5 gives 45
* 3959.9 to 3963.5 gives 29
